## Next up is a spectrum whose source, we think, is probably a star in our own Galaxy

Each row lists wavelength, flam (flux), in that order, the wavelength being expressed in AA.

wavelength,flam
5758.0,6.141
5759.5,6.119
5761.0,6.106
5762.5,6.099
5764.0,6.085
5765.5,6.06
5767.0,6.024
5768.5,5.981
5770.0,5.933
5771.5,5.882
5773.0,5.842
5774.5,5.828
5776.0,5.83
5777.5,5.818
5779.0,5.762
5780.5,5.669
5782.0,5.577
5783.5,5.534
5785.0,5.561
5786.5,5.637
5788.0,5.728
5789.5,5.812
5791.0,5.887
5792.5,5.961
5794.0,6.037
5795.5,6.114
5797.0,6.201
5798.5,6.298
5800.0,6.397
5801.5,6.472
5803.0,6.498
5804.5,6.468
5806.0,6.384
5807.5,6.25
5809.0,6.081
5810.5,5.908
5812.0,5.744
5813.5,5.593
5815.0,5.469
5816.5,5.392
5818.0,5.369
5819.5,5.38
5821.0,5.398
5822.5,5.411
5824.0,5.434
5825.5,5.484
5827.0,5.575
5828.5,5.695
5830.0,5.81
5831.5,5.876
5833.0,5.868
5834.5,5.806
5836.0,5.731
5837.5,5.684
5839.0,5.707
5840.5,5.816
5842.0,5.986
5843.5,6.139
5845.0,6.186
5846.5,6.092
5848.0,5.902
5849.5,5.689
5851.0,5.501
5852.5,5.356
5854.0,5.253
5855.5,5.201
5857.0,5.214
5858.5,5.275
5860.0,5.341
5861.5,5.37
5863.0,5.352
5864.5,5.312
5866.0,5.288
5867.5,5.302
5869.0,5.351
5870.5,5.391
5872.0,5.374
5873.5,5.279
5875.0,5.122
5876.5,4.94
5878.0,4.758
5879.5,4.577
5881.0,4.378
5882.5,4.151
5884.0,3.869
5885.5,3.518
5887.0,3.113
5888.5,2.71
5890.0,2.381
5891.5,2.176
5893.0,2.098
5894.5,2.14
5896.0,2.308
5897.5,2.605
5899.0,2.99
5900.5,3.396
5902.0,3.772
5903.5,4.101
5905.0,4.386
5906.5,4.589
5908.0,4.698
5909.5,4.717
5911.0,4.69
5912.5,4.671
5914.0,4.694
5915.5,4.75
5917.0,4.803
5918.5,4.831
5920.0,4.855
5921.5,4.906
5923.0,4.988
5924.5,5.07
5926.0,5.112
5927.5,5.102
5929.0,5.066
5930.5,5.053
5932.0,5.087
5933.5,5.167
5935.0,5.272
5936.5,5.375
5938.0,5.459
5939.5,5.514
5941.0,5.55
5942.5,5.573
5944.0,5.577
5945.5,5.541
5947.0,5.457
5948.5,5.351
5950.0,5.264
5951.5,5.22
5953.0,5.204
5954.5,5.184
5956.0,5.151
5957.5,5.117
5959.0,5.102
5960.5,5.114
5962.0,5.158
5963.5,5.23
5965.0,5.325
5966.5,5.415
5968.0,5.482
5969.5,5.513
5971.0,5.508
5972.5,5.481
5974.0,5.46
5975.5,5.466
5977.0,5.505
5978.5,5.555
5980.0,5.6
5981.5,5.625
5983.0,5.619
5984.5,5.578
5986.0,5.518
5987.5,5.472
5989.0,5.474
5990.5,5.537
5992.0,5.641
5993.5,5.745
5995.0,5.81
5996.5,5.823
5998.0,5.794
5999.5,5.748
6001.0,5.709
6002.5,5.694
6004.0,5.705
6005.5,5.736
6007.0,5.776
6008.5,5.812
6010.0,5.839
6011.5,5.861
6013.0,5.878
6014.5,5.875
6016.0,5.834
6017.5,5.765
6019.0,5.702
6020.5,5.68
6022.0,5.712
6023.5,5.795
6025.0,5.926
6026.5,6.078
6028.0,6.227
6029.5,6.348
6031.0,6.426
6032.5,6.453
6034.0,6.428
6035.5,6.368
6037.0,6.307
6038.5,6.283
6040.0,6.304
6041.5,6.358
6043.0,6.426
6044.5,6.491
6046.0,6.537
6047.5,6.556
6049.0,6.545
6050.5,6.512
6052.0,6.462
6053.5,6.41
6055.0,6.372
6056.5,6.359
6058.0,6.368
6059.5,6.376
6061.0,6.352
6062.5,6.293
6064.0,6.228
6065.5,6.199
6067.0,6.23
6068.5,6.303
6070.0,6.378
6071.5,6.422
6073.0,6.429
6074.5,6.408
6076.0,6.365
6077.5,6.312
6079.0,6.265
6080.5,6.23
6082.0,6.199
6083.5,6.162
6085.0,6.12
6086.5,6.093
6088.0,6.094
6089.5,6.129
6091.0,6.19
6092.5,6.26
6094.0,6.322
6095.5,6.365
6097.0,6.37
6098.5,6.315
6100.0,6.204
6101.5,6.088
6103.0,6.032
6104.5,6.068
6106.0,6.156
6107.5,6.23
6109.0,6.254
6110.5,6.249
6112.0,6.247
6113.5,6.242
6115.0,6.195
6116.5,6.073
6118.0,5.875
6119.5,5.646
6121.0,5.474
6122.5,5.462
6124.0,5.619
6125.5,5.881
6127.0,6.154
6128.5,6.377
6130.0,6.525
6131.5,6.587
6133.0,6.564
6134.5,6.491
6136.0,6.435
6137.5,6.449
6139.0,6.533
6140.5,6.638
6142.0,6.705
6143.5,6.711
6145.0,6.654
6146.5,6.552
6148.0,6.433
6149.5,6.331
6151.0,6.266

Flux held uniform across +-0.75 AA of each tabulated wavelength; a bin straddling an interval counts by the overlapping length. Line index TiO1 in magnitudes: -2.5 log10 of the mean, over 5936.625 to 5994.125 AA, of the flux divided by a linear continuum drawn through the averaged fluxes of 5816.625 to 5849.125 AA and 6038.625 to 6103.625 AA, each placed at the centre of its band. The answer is 0.12 mag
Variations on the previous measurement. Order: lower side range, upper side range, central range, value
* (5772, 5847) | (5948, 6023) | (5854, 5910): 0.33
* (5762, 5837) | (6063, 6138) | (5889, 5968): 0.27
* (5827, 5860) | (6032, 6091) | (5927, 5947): 0.12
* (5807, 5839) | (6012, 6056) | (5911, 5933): 0.20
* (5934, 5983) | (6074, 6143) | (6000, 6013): -0.02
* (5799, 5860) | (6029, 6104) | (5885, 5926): 0.46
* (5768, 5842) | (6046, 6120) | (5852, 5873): 0.12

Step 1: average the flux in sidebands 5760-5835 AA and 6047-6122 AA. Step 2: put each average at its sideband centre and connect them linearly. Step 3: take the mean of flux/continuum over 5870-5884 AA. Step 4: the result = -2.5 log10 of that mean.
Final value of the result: 0.23 mag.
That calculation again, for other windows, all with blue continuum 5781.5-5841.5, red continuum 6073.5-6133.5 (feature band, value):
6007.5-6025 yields 0.05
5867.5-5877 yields 0.13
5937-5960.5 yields 0.12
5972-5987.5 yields 0.09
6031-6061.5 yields -0.06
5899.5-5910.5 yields 0.37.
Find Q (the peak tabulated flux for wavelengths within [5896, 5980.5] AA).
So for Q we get 5.6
